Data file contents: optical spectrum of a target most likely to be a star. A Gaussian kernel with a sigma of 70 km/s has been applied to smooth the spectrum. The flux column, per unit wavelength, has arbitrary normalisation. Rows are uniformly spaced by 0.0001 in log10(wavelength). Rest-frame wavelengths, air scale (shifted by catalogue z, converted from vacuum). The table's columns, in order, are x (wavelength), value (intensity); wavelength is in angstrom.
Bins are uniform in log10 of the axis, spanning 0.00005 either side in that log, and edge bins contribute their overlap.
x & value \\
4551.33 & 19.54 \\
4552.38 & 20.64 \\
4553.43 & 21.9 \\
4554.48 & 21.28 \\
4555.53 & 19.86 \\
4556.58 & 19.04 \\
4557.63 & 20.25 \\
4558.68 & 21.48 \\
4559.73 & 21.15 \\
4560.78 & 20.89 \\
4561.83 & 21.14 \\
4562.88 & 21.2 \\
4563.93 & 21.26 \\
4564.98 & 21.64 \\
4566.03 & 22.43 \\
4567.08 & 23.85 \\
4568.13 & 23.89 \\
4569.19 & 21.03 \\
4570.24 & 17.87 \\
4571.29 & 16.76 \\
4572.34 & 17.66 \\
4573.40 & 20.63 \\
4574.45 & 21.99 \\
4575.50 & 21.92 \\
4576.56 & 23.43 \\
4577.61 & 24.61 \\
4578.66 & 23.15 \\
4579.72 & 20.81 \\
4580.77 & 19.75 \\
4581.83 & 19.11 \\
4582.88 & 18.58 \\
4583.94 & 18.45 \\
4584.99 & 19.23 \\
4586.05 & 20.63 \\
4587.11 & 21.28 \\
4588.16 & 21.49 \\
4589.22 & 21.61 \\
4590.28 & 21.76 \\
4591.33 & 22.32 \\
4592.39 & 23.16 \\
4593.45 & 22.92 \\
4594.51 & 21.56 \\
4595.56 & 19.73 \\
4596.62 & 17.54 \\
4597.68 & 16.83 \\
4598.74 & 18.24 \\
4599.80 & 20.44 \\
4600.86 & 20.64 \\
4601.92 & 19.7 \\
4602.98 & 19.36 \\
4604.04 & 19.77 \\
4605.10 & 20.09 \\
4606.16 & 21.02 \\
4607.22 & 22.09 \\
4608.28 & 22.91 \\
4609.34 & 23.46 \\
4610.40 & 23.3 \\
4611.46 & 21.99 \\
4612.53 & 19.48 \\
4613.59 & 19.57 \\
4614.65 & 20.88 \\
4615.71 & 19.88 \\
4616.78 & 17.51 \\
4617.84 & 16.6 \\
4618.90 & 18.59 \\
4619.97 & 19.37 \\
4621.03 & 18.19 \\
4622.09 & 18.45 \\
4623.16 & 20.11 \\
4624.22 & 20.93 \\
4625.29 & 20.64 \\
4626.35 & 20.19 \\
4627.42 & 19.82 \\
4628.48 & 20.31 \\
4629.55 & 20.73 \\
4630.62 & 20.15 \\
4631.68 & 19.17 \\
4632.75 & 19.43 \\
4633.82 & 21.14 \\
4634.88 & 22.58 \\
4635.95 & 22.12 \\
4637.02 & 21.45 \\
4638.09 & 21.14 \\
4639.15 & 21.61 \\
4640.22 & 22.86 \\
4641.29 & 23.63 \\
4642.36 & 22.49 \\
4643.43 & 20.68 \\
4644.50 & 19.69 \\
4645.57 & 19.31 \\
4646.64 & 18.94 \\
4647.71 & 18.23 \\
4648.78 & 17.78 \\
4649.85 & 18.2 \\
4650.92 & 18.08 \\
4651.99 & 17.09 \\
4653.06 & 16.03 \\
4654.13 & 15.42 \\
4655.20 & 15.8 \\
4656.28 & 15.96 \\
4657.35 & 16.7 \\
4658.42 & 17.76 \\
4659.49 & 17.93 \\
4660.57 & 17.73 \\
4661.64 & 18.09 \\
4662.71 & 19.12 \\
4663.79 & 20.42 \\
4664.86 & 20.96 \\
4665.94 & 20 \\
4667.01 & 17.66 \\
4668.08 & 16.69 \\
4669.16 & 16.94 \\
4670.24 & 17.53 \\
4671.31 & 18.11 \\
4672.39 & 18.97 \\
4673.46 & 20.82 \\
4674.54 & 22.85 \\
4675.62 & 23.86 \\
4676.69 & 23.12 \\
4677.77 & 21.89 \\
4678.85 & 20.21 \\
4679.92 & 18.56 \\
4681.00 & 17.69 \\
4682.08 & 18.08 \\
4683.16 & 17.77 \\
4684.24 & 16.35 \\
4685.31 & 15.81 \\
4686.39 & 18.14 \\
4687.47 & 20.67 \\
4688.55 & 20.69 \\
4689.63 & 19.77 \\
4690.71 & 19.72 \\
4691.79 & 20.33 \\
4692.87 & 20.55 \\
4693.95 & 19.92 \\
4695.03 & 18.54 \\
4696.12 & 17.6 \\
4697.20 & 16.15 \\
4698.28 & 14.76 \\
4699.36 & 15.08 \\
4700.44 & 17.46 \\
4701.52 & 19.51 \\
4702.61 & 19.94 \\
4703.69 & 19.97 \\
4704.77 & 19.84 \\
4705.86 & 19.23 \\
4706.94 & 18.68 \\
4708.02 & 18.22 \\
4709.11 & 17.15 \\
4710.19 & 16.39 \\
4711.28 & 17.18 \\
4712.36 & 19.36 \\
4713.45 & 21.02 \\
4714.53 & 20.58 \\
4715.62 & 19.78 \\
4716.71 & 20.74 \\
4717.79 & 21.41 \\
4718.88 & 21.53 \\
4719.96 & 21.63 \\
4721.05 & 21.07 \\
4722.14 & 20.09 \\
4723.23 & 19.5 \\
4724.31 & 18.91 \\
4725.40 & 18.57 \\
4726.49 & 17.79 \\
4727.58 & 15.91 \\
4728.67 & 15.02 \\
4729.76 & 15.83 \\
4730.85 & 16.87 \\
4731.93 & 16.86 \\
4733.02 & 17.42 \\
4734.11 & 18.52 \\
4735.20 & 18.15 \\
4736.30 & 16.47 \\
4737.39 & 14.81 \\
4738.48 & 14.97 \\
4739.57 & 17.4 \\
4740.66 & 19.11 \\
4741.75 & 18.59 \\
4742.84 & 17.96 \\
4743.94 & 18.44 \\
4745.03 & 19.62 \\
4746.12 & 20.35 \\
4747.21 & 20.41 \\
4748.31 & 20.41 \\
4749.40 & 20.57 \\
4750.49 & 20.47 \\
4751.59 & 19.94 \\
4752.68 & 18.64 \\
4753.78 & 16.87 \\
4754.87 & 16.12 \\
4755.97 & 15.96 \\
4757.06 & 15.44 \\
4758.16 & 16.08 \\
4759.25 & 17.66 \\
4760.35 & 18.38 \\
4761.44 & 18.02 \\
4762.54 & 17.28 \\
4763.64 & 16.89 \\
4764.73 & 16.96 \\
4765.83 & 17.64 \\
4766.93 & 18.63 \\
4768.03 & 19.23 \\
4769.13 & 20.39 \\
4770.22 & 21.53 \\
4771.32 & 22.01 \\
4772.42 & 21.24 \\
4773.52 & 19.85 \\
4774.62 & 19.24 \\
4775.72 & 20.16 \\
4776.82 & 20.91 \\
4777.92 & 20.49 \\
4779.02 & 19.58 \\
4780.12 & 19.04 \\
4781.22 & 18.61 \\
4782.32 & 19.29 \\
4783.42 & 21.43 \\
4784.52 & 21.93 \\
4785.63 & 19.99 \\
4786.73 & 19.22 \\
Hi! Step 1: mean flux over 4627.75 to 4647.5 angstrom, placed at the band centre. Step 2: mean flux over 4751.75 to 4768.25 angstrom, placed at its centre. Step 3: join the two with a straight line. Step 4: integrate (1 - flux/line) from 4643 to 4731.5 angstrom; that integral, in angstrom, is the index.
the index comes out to 3.3 angstrom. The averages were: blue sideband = 20.9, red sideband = 17.3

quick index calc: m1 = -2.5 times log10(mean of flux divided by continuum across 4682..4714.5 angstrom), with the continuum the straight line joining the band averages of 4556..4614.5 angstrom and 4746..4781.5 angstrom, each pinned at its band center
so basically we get 0.064 mag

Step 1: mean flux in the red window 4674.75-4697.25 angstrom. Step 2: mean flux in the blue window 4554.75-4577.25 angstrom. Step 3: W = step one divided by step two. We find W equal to 0.93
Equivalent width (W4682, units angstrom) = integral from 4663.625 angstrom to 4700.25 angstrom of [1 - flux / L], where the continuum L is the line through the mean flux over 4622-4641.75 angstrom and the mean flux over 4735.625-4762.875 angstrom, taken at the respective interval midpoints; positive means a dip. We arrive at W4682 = 1.3 angstrom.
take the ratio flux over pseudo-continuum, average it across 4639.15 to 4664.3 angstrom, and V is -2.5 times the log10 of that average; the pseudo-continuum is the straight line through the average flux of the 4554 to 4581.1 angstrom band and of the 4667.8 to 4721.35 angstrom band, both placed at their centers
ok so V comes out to 0.07 mag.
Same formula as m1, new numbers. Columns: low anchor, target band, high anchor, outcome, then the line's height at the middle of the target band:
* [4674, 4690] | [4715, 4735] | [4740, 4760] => 0.011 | 18.9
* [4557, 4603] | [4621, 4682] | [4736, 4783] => 0.024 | 19.9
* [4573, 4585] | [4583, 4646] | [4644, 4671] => -0.048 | 19.6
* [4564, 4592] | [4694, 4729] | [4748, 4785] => 0.048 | 19.6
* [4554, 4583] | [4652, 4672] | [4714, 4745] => 0.103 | 19.5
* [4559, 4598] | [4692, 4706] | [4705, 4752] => 0.043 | 19.1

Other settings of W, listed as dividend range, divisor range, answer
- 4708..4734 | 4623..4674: 0.97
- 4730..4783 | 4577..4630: 0.91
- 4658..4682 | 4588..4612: 0.93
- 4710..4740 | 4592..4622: 0.91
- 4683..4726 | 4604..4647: 0.92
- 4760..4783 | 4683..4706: 1.04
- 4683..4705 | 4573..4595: 0.87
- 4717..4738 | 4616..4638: 0.92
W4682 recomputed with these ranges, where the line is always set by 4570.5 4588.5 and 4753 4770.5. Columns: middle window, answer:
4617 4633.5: 0.25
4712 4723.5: -1.45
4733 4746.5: 0.13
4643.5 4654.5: 0.79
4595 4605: 0.50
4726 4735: 0.65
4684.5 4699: 0.14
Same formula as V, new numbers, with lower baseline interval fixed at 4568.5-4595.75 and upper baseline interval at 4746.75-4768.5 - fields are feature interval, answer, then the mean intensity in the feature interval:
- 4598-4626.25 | 0.01 mag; 20.1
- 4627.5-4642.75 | -0.07 mag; 21.3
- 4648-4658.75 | 0.17 mag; 16.9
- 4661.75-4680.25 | -0.02 mag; 19.8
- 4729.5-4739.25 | 0.11 mag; 16.7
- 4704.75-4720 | -0.04 mag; 19.4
